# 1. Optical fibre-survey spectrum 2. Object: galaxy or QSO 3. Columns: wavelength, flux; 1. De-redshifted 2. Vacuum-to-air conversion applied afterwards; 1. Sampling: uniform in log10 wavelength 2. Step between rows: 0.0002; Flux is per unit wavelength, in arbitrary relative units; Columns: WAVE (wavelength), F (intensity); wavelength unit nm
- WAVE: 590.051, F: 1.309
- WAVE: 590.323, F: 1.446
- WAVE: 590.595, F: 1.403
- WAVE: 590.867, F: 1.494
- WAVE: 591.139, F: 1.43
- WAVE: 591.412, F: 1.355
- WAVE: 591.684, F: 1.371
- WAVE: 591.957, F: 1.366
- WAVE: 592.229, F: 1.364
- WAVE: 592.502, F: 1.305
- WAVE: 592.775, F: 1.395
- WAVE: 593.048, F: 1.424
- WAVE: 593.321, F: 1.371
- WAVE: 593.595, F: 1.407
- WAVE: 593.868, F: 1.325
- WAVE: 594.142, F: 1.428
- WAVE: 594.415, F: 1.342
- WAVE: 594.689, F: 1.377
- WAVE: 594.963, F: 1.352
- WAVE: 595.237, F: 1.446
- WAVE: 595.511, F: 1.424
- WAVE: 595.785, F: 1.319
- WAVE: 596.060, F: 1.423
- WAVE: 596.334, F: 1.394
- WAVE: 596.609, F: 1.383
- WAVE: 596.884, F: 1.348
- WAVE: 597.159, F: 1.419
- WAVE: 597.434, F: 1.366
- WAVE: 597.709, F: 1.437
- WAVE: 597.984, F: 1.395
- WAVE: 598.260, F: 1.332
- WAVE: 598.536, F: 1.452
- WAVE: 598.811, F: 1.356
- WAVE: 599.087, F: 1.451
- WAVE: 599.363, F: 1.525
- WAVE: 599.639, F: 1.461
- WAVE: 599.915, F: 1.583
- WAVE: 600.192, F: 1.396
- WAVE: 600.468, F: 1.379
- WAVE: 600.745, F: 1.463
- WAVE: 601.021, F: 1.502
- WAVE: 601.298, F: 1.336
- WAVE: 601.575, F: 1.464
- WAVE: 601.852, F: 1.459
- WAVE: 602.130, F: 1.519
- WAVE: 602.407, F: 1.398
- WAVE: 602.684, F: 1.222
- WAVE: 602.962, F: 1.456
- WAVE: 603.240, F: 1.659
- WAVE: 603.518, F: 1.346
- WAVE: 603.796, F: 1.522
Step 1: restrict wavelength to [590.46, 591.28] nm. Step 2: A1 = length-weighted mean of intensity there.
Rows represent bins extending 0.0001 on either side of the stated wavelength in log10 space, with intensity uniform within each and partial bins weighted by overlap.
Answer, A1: 1.44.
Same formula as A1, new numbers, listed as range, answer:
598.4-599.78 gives 1.45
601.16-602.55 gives 1.43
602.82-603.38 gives 1.55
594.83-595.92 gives 1.39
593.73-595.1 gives 1.37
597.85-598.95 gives 1.38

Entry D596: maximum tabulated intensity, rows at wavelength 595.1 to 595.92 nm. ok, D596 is 1.446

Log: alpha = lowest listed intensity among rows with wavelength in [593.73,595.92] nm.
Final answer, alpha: 1.319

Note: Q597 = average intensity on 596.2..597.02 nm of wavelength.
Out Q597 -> 1.37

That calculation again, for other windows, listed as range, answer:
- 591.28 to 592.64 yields 1.35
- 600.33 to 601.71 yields 1.43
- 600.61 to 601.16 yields 1.48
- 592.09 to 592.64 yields 1.34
